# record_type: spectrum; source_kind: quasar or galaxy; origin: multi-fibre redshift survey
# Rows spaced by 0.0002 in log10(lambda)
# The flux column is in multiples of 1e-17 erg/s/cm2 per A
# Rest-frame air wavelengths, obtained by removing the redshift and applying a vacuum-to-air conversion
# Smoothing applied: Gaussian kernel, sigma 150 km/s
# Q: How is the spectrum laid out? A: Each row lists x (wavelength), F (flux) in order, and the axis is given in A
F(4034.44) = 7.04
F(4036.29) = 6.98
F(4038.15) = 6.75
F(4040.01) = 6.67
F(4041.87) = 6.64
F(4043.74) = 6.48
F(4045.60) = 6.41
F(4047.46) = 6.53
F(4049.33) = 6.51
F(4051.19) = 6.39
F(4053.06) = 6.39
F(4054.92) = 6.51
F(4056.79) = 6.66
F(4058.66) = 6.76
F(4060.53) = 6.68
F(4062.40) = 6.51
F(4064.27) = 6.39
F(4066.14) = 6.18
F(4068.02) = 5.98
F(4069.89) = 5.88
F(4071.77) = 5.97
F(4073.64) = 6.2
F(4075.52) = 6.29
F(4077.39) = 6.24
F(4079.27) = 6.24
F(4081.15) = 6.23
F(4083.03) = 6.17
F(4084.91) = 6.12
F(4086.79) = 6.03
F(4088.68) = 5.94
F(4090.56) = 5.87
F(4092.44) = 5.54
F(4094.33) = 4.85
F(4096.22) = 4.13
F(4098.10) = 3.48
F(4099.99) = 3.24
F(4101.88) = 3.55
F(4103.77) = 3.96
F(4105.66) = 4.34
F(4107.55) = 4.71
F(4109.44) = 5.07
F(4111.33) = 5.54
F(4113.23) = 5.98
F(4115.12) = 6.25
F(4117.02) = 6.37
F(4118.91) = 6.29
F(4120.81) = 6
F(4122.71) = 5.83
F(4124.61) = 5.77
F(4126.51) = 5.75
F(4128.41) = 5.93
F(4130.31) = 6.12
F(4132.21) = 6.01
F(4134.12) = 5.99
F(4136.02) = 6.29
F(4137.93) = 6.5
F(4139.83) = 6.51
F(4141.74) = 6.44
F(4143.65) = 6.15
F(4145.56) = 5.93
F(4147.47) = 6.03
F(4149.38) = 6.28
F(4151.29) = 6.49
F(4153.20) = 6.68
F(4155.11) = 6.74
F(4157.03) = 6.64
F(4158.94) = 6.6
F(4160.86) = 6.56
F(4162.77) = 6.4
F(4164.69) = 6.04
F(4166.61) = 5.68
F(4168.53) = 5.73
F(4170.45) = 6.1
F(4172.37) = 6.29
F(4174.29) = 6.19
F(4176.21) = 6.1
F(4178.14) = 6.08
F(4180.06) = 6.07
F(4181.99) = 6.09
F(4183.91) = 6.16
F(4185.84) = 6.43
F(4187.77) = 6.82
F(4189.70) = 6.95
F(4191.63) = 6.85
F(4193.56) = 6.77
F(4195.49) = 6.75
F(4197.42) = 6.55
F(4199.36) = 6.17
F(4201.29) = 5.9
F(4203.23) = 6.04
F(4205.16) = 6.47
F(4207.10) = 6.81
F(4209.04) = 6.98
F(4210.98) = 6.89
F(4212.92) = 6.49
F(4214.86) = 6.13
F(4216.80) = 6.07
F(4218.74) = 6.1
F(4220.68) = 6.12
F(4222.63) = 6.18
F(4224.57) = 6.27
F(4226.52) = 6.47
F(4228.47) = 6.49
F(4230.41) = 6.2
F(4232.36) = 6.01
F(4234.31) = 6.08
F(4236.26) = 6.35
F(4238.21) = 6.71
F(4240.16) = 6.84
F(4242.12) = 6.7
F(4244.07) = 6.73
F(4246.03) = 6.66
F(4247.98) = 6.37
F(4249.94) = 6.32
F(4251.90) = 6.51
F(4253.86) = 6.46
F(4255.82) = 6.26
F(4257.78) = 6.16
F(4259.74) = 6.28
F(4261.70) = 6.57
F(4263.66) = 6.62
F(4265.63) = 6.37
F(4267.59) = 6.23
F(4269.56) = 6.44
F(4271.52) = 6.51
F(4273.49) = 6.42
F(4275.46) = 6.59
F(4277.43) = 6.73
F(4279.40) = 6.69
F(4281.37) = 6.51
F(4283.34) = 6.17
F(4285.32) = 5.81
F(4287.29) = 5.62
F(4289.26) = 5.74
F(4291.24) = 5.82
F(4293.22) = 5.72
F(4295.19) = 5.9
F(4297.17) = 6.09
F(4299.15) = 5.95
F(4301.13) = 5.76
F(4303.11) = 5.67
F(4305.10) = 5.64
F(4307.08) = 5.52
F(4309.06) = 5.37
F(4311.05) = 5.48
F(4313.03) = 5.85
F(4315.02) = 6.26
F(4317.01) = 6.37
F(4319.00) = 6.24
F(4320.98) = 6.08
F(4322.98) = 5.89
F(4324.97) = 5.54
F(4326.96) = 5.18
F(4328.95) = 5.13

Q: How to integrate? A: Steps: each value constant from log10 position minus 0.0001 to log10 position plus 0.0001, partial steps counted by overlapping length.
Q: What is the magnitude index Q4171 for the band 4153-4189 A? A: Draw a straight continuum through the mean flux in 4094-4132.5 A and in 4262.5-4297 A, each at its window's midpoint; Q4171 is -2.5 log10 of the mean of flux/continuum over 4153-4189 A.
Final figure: -0.13 mag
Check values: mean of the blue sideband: 5.19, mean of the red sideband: 6.23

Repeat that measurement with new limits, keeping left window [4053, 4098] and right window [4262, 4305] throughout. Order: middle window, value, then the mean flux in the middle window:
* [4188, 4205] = -0.071 mag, 6.51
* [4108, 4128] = 0.034 mag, 5.86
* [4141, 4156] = -0.048 mag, 6.34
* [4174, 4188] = -0.022 mag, 6.21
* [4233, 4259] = -0.058 mag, 6.46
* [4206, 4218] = -0.076 mag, 6.55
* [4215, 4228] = -0.017 mag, 6.21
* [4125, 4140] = -0.009 mag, 6.11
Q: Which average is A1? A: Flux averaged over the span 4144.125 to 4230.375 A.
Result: 6.35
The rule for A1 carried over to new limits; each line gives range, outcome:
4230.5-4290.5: 6.38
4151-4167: 6.45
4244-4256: 6.46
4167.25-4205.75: 6.32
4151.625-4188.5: 6.28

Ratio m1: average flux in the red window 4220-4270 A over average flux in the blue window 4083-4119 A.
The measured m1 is 1.25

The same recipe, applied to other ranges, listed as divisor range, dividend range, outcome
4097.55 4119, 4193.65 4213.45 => 1.34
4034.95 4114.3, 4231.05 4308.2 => 1.07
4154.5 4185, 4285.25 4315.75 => 0.93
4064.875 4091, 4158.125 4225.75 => 1.04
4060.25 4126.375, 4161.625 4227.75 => 1.13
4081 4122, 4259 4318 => 1.16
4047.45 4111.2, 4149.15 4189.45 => 1.11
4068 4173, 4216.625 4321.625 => 1.07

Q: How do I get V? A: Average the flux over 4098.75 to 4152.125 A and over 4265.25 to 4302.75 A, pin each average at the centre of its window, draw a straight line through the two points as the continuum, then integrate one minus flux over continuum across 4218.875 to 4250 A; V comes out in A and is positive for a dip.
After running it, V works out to -2.1 A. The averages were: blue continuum 5.68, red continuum 6.15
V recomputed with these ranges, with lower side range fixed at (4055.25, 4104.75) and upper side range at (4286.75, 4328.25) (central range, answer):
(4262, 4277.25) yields -1.9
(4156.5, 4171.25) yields -1.3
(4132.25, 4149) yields -1.5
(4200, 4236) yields -3.6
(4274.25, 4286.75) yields -1.3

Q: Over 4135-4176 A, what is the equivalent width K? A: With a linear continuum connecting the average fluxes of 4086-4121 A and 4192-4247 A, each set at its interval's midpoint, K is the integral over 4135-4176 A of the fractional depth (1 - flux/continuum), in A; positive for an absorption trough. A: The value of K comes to -4.4 A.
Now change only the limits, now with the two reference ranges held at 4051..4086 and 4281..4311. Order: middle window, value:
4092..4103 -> 3.8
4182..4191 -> -0.8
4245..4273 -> -2.6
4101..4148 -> 3.3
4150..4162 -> -1.0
